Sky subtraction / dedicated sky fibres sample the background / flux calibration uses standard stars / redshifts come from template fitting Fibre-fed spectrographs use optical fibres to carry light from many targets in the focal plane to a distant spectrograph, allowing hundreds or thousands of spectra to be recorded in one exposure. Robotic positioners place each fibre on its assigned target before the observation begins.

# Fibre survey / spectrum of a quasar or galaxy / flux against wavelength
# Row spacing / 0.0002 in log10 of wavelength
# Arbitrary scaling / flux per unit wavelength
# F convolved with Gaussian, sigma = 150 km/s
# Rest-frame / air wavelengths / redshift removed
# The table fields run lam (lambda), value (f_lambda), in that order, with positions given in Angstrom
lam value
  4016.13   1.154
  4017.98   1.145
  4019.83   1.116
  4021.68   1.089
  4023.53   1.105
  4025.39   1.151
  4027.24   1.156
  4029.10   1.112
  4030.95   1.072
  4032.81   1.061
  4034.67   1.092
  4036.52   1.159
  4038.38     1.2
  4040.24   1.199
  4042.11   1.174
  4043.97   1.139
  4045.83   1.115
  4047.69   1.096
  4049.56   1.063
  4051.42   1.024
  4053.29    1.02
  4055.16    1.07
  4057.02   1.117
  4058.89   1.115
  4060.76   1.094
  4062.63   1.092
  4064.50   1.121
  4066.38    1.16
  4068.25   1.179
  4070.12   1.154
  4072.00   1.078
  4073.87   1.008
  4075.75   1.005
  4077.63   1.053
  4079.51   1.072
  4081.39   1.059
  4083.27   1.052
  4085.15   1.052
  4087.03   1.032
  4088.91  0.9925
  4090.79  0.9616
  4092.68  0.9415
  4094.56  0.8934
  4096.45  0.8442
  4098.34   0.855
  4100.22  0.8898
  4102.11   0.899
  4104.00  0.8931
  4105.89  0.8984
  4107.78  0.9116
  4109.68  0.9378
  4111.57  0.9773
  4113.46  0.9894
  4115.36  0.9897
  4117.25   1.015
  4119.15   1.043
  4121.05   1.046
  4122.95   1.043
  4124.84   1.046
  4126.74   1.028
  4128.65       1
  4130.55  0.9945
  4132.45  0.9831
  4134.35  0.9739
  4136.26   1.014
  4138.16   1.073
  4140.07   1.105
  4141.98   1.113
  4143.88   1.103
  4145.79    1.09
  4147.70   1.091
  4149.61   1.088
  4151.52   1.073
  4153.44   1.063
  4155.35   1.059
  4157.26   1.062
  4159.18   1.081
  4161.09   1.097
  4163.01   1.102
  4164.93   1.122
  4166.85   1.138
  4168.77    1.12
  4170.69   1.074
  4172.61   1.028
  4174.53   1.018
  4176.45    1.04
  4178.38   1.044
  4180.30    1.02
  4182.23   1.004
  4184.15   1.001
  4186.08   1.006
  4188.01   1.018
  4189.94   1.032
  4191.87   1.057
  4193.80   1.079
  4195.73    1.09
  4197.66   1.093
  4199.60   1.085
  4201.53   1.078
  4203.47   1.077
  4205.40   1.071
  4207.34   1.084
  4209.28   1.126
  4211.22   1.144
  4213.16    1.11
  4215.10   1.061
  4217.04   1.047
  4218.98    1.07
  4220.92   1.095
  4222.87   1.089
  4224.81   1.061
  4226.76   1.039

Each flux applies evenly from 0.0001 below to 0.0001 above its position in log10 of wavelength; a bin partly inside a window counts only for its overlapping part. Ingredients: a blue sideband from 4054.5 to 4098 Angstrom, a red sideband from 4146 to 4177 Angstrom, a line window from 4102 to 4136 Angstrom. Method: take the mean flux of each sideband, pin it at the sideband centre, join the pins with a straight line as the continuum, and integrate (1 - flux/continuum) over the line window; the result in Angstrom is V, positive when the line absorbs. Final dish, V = 2.5 Angstrom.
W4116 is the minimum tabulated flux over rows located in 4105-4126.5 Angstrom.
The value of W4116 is 0.8984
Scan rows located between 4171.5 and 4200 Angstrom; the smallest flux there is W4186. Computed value 1.001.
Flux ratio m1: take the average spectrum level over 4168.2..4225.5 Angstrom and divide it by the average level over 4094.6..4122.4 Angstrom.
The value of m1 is 1.1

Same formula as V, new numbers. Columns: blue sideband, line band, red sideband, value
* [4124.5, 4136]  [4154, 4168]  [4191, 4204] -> -0.8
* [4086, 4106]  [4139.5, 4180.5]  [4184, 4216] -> -2.7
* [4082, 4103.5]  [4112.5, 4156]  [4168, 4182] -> -2.1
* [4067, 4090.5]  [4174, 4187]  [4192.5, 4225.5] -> 0.7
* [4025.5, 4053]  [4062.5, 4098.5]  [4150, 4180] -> 2.3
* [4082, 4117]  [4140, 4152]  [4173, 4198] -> -1.2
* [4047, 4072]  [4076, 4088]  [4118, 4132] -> 0.3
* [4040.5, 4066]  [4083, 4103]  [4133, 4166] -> 2.7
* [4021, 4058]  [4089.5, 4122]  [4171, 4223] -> 4.4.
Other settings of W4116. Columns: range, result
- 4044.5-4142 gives 0.8442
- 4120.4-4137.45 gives 0.9739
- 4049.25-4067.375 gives 1.02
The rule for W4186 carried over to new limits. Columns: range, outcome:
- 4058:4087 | 1.005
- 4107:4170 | 0.9116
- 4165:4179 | 1.018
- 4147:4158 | 1.059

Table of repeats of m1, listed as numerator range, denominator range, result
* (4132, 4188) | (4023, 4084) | 0.96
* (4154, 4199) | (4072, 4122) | 1.09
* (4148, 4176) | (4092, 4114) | 1.19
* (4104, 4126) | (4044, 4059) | 0.91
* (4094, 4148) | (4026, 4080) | 0.90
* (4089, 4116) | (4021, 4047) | 0.82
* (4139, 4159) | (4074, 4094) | 1.06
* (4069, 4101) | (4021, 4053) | 0.89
